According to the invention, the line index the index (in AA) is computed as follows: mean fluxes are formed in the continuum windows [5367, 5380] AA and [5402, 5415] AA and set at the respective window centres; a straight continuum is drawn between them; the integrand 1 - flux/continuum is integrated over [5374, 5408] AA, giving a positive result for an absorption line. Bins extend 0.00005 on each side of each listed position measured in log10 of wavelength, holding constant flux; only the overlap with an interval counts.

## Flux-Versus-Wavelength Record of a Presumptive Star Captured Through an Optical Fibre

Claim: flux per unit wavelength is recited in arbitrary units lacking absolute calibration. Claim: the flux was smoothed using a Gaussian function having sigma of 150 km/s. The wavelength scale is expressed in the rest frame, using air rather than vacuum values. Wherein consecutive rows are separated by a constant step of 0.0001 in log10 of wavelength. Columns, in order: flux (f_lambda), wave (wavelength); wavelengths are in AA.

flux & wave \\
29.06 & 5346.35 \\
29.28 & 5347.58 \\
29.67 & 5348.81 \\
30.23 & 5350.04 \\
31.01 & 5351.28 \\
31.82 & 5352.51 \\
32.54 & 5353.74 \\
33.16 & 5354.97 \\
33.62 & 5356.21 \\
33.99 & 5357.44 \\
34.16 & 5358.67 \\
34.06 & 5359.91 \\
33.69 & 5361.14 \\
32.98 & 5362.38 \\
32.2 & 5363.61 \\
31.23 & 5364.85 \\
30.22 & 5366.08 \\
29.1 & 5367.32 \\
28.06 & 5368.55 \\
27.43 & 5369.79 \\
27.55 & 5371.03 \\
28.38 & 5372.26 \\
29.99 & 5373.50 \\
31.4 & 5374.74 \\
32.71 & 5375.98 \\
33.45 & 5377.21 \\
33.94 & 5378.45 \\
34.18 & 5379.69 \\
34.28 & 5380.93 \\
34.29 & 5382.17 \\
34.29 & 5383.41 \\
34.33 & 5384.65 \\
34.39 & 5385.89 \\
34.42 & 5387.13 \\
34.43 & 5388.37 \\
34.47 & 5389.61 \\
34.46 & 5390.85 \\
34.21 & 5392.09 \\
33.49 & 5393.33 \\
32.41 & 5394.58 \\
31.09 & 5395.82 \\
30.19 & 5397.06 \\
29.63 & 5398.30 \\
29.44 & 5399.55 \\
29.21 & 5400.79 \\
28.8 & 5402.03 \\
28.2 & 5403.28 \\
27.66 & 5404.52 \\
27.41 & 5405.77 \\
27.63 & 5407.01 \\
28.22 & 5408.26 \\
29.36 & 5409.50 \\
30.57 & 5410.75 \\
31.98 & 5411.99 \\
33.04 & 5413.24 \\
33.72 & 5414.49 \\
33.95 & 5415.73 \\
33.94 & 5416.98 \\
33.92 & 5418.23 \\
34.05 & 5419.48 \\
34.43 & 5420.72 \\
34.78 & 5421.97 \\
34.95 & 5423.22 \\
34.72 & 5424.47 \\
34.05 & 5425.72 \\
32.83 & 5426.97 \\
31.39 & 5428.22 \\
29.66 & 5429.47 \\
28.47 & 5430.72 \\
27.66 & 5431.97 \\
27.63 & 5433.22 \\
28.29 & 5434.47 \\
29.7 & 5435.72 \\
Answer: -2.1 AA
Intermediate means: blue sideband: 30.5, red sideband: 29.7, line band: 32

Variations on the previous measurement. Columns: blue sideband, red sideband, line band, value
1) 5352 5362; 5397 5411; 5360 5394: -1.13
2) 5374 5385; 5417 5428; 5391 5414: 2.45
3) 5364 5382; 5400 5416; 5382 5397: -1.60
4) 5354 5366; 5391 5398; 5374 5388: -0.50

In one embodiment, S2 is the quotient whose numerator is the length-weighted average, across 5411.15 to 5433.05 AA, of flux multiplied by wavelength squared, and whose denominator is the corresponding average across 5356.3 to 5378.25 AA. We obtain 1.1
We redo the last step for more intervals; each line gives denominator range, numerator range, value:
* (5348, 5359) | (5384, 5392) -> 1.08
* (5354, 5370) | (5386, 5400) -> 1.03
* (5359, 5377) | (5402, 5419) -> 1.01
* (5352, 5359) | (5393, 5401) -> 0.94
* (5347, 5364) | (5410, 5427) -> 1.06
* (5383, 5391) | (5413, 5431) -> 0.98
